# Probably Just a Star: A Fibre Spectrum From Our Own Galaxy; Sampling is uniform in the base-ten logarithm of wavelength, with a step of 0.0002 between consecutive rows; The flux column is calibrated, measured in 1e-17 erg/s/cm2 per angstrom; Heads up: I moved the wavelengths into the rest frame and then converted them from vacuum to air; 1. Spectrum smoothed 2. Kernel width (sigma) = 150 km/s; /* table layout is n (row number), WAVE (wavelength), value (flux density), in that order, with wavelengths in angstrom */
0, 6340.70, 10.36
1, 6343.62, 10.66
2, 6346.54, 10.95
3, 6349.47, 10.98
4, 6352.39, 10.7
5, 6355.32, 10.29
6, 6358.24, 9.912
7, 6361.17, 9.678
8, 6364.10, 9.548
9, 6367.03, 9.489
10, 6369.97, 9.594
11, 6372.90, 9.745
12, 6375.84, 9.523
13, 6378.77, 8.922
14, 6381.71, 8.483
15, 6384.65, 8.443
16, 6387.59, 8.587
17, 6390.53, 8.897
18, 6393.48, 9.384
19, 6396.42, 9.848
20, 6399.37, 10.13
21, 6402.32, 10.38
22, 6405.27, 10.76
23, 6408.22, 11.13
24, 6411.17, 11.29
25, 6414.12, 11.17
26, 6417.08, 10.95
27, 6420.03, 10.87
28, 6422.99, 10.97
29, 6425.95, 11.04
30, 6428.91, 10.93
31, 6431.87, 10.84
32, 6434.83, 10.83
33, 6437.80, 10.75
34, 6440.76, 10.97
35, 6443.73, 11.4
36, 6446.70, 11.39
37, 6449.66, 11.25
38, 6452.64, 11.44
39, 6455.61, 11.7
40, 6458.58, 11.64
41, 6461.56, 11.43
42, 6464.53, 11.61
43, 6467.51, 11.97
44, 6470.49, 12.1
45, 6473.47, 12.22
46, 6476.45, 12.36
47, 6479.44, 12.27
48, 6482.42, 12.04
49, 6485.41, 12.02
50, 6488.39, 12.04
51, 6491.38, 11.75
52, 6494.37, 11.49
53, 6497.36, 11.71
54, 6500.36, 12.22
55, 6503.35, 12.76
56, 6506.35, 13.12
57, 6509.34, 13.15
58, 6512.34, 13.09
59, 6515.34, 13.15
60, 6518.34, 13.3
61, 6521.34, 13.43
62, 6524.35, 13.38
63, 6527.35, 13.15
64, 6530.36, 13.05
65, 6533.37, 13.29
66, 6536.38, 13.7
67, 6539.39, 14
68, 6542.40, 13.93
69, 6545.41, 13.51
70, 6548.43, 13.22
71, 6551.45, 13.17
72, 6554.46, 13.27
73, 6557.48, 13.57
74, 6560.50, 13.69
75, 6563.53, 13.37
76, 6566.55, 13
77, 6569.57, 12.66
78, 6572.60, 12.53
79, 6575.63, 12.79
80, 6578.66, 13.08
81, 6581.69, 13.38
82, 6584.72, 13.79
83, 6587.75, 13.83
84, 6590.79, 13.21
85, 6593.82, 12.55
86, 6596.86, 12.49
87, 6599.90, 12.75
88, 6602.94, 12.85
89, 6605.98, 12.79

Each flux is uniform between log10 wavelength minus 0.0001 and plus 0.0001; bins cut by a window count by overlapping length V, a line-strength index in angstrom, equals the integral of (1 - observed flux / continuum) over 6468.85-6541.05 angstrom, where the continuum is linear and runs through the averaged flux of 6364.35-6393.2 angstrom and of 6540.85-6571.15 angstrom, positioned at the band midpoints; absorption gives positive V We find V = -3.5 angstrom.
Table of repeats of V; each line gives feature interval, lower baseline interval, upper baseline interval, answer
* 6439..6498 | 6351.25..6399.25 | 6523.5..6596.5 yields -1.8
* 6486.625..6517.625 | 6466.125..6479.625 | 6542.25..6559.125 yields 0.4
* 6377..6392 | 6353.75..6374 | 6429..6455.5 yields 2.1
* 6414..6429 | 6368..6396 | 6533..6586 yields -1.4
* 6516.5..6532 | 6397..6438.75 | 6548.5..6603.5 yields -1.1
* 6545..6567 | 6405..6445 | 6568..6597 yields -1.1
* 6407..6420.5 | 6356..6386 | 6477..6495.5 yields -1.0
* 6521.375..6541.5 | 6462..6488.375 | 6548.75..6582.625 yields -1.1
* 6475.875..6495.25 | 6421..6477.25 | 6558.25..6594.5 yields -0.1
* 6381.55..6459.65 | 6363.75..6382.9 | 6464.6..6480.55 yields 0.5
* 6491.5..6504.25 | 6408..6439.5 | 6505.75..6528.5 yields 0.8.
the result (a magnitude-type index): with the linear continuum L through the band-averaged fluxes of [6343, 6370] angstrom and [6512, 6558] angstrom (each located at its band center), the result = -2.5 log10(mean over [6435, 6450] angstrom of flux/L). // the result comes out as 0.06 mag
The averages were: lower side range 10.2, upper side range 13.4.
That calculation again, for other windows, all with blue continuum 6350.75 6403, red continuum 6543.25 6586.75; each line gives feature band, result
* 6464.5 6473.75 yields -0.061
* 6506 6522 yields -0.084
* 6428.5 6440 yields -0.019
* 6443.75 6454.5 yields -0.042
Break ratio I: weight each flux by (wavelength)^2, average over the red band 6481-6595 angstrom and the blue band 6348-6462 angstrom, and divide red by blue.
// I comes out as 1.3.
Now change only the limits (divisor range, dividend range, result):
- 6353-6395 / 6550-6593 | 1.50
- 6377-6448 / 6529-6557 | 1.35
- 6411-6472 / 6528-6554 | 1.23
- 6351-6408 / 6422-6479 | 1.21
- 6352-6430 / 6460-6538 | 1.29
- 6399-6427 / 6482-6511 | 1.15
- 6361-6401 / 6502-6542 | 1.49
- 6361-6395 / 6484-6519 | 1.41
